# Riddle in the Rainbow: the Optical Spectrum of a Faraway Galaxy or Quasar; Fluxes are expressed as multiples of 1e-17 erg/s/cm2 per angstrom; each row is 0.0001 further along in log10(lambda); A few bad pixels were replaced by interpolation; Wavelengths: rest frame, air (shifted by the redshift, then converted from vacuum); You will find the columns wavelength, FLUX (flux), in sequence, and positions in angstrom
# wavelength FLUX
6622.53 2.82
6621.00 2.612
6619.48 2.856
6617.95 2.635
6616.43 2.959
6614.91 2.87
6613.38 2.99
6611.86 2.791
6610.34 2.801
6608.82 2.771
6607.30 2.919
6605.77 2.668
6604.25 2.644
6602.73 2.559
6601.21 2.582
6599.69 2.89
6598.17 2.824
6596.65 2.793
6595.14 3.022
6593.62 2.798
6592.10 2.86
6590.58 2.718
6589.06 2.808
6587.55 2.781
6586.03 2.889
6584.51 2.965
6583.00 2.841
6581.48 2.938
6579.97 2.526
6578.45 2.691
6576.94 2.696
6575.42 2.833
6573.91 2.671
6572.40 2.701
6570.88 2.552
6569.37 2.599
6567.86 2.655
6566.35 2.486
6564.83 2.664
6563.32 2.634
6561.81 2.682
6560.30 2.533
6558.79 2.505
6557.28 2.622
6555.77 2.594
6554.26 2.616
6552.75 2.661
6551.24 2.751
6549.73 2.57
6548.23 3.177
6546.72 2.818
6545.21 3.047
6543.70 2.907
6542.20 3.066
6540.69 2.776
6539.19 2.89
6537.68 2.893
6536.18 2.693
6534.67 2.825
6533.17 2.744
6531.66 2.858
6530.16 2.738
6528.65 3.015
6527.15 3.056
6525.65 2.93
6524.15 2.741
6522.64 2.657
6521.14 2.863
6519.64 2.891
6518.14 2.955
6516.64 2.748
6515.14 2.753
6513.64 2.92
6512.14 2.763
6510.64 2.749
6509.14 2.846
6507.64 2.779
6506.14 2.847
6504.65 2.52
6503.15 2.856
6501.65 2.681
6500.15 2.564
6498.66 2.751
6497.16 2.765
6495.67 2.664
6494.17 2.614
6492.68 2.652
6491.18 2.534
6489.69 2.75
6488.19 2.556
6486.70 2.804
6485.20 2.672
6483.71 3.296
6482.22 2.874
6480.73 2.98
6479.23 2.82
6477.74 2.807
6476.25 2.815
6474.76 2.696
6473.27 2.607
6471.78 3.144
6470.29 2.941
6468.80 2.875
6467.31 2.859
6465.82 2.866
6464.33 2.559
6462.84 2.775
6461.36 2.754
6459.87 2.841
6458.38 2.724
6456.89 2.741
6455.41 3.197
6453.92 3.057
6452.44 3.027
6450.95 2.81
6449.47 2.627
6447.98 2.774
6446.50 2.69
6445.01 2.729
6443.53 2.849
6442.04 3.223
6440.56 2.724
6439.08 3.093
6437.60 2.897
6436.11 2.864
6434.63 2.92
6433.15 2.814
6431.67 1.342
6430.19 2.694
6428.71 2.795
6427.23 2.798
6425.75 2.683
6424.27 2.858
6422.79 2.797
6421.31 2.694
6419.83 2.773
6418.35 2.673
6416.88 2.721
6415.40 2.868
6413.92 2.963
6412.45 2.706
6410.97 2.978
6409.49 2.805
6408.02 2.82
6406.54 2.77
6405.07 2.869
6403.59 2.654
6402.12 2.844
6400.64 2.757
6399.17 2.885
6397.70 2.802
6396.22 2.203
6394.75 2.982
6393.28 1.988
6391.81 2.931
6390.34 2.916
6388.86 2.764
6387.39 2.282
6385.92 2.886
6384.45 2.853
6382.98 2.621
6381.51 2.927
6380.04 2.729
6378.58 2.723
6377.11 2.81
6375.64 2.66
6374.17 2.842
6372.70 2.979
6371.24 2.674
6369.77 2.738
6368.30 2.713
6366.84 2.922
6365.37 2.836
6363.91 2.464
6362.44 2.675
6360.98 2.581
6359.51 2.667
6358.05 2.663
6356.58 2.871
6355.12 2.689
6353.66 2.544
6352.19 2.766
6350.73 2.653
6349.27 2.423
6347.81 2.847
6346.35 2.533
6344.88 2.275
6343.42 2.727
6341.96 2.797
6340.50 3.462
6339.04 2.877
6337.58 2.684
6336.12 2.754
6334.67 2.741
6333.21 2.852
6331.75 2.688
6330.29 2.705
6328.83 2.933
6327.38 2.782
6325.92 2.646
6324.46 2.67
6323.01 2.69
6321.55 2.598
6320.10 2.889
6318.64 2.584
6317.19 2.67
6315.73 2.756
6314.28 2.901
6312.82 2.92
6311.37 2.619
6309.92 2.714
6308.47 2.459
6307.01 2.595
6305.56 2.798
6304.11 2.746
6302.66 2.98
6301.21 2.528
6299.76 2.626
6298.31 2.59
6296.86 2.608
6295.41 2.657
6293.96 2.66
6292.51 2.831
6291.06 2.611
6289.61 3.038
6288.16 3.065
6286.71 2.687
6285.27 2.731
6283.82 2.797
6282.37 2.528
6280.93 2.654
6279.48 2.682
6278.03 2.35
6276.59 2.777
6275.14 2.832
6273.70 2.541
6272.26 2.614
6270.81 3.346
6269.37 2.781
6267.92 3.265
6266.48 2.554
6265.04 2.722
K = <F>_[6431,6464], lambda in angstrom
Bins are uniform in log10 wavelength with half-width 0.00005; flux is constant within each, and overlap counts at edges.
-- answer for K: 2.79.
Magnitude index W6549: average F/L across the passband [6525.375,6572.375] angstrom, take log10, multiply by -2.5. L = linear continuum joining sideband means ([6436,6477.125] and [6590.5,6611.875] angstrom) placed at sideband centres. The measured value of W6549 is 0.02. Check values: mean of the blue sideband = 2.85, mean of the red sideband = 2.78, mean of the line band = 2.76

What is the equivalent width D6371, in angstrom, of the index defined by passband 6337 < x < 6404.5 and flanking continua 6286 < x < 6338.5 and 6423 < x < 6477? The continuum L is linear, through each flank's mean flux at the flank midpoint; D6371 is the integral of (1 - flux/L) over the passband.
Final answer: 0.9 angstrom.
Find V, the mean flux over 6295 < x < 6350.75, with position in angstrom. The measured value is 2.72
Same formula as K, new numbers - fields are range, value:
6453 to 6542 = 2.81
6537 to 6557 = 2.82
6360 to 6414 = 2.74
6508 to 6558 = 2.82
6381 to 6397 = 2.66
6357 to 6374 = 2.73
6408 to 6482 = 2.8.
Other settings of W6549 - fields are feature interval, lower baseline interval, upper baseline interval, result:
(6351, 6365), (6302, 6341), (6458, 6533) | 0.043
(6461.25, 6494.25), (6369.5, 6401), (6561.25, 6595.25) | -0.027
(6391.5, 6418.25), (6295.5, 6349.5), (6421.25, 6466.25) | 0.006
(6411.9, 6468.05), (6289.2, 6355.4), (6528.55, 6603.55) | -0.019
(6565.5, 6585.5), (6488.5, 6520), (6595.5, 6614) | 0.023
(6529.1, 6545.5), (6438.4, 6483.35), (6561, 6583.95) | -0.047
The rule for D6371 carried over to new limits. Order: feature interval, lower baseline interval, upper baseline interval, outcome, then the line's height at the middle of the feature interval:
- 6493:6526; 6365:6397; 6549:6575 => -1.4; 2.65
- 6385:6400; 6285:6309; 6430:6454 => 0.5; 2.75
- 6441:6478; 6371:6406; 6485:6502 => -2.1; 2.69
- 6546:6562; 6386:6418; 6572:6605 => 0.5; 2.77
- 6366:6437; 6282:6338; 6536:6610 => 0.0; 2.74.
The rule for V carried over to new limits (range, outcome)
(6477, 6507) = 2.75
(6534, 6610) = 2.75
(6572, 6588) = 2.78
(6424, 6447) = 2.75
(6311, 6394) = 2.73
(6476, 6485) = 2.92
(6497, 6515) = 2.75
